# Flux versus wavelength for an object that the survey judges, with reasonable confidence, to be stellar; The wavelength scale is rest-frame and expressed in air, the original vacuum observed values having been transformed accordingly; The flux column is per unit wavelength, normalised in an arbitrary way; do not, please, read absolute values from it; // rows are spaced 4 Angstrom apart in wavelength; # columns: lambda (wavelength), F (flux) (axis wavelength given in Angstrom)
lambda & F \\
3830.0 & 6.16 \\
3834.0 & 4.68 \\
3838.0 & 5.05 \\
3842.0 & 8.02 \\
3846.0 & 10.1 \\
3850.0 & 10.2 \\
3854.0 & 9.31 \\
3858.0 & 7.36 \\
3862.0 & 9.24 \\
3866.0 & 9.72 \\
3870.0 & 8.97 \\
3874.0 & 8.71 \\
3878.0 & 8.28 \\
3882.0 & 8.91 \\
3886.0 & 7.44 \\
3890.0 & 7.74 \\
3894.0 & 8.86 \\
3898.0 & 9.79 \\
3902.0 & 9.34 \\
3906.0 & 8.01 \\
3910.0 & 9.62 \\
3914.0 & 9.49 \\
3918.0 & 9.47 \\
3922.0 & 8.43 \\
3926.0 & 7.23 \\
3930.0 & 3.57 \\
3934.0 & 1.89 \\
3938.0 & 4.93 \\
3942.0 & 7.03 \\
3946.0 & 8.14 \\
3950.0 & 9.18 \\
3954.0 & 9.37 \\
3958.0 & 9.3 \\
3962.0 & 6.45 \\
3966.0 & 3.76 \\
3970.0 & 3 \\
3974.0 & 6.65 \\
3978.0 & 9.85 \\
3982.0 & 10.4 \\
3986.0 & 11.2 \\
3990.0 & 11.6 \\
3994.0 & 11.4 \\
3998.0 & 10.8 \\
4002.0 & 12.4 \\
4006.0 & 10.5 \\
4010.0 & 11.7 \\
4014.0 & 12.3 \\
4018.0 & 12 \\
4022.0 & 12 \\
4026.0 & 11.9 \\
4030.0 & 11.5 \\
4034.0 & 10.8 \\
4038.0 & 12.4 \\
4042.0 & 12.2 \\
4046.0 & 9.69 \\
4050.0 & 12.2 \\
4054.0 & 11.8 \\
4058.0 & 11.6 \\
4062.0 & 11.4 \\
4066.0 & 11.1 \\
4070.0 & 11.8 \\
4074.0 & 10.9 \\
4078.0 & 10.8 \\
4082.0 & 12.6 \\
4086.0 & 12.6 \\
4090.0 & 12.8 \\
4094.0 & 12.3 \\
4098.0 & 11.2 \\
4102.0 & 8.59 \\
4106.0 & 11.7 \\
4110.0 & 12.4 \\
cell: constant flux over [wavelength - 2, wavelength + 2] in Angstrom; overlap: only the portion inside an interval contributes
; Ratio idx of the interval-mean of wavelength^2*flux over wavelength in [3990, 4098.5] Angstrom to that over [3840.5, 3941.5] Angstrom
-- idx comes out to 1.55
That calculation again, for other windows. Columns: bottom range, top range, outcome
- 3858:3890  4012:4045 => 1.49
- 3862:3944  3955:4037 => 1.33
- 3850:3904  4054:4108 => 1.45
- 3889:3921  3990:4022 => 1.35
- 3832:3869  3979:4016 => 1.49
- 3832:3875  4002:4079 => 1.53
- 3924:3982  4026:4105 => 1.84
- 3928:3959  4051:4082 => 1.84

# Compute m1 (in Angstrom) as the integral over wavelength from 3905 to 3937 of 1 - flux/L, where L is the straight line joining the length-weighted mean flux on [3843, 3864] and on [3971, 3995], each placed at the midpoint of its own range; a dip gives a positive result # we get 8.0 Angstrom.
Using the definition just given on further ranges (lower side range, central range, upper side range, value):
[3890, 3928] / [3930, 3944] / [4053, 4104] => 7.3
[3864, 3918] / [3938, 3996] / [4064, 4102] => 10.0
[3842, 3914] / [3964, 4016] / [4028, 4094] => 4.8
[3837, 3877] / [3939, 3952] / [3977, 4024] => 3.1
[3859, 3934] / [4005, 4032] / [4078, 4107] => -3.6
